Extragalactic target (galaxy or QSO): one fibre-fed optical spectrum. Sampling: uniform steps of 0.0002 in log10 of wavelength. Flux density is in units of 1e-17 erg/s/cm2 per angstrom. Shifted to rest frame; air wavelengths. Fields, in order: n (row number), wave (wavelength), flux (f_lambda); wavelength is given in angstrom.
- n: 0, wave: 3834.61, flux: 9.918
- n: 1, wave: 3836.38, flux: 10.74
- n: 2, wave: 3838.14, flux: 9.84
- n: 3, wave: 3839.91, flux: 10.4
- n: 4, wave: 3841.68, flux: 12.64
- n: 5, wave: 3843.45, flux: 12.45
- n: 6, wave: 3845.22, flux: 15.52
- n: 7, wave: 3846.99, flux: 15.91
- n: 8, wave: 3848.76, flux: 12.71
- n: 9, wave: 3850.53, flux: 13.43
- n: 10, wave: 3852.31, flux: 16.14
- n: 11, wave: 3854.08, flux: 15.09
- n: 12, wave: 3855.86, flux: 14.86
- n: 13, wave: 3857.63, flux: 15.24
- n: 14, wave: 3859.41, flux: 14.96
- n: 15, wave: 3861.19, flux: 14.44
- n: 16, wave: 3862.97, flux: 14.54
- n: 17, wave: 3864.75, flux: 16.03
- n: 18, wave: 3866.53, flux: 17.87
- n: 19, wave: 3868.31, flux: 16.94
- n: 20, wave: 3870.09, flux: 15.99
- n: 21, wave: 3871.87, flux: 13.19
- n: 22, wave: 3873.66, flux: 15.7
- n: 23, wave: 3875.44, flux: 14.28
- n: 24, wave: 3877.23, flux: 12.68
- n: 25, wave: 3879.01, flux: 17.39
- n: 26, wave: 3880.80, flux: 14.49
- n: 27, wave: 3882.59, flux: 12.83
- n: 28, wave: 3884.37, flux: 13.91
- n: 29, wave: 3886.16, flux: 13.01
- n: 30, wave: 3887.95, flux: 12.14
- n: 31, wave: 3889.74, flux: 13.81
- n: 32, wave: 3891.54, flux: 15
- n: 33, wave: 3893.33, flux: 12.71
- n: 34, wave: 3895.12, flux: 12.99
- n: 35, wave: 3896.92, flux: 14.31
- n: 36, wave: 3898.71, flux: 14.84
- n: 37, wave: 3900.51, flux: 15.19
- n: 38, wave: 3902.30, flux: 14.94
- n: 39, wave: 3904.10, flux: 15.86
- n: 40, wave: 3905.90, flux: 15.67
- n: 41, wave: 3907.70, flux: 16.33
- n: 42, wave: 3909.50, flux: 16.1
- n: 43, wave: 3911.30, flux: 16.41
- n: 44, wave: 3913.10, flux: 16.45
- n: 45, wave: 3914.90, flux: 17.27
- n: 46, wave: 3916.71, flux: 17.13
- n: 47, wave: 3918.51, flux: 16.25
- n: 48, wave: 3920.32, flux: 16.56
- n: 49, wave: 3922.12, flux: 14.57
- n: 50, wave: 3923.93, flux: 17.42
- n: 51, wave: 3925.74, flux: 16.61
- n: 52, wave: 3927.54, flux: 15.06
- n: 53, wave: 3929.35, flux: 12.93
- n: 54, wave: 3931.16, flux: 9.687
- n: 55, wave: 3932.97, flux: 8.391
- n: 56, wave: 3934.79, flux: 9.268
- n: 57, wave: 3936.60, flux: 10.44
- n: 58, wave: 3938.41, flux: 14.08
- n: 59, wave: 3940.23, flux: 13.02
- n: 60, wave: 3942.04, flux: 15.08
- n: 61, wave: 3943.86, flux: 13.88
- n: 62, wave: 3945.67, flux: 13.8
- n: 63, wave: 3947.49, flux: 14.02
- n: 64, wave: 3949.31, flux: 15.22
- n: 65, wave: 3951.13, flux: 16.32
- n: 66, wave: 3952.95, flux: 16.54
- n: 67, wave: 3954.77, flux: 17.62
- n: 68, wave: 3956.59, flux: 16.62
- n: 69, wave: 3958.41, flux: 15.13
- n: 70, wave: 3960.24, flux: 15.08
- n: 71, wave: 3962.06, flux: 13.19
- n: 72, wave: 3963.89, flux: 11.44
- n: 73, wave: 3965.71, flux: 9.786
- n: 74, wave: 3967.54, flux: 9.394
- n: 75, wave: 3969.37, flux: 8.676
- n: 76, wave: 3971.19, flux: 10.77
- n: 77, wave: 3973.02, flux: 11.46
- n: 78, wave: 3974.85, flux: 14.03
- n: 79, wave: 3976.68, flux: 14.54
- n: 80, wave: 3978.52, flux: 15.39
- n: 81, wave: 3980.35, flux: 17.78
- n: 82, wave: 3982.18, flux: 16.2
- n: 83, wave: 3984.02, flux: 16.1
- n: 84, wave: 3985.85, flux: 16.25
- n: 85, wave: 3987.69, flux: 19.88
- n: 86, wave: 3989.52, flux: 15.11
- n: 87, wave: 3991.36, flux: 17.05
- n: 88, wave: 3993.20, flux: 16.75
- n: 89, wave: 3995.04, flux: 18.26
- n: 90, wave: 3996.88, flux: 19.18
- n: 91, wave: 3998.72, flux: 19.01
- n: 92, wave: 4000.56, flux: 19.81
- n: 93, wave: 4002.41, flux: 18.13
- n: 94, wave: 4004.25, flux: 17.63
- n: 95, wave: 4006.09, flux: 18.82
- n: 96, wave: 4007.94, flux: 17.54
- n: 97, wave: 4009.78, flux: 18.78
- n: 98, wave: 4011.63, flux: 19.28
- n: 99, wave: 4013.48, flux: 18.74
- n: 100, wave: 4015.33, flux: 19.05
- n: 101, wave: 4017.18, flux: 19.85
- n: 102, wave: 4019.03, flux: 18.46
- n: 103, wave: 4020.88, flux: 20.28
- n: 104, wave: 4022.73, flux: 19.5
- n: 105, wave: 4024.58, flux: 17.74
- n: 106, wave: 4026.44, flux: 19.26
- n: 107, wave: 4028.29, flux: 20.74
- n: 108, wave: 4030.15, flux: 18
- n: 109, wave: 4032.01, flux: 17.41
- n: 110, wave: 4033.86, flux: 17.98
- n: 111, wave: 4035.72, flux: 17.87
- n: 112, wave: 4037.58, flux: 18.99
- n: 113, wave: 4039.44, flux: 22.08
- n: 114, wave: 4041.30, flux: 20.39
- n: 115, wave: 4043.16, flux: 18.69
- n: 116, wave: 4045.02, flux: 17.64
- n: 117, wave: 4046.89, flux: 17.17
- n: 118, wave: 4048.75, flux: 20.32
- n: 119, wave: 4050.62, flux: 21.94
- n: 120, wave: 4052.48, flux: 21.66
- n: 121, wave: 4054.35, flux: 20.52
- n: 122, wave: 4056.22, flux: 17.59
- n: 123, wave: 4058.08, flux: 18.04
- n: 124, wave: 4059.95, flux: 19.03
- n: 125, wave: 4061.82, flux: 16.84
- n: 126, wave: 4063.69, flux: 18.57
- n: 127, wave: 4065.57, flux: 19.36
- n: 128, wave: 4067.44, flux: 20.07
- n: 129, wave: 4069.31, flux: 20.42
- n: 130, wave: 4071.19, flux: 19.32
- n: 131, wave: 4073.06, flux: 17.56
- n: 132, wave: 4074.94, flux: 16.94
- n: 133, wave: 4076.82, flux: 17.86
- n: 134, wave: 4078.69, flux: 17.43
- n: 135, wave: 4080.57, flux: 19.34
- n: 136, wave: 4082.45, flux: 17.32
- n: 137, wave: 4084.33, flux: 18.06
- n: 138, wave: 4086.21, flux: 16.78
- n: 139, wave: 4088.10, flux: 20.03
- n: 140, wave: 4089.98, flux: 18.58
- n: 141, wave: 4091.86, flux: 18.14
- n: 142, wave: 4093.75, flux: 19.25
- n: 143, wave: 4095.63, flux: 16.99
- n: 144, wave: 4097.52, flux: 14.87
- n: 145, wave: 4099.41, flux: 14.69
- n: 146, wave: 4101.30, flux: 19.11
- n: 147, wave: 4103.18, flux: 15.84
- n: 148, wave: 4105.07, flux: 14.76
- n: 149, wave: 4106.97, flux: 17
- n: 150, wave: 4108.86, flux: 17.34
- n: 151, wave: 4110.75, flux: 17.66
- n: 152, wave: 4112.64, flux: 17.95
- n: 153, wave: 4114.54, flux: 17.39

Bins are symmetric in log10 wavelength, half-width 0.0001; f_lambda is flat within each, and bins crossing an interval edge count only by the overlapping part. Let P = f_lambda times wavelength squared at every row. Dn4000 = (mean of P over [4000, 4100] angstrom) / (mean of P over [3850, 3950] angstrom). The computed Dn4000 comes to 1.38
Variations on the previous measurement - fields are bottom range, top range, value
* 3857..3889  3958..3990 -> 0.99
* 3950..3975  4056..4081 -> 1.47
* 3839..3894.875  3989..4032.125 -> 1.39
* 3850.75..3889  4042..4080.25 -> 1.40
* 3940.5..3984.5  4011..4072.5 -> 1.42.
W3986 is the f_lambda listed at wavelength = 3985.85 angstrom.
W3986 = 16.25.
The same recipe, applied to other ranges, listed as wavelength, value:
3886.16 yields 13.01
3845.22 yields 15.52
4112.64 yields 17.95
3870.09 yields 15.99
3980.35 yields 17.78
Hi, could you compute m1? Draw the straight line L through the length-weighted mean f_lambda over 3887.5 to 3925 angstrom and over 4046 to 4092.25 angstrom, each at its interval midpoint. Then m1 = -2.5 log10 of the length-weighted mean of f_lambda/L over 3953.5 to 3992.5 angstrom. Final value 0.17 mag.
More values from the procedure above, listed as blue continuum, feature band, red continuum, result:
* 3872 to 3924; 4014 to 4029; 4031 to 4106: -0.11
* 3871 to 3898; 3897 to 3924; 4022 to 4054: -0.08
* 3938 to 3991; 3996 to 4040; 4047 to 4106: -0.16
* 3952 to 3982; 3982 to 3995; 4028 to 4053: -0.11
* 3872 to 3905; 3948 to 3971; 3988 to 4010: 0.21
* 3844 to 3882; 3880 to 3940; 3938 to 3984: 0.02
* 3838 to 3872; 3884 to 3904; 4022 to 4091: 0.10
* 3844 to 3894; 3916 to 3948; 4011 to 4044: 0.19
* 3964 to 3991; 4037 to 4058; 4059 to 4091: -0.15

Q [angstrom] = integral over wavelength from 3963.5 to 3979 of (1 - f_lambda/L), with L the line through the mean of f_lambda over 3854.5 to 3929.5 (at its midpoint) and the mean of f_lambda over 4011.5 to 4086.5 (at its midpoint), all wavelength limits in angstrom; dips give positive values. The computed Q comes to 4.9 angstrom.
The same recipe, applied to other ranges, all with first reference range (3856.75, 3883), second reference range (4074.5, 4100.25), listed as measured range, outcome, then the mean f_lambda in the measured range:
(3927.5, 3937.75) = 3.3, 10.7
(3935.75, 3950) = 2.0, 13.7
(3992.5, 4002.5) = -1.2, 18.6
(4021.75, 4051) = -3.5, 19.1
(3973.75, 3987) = 0.5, 15.8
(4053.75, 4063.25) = -0.6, 18.3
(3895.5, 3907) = 0.3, 15.1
